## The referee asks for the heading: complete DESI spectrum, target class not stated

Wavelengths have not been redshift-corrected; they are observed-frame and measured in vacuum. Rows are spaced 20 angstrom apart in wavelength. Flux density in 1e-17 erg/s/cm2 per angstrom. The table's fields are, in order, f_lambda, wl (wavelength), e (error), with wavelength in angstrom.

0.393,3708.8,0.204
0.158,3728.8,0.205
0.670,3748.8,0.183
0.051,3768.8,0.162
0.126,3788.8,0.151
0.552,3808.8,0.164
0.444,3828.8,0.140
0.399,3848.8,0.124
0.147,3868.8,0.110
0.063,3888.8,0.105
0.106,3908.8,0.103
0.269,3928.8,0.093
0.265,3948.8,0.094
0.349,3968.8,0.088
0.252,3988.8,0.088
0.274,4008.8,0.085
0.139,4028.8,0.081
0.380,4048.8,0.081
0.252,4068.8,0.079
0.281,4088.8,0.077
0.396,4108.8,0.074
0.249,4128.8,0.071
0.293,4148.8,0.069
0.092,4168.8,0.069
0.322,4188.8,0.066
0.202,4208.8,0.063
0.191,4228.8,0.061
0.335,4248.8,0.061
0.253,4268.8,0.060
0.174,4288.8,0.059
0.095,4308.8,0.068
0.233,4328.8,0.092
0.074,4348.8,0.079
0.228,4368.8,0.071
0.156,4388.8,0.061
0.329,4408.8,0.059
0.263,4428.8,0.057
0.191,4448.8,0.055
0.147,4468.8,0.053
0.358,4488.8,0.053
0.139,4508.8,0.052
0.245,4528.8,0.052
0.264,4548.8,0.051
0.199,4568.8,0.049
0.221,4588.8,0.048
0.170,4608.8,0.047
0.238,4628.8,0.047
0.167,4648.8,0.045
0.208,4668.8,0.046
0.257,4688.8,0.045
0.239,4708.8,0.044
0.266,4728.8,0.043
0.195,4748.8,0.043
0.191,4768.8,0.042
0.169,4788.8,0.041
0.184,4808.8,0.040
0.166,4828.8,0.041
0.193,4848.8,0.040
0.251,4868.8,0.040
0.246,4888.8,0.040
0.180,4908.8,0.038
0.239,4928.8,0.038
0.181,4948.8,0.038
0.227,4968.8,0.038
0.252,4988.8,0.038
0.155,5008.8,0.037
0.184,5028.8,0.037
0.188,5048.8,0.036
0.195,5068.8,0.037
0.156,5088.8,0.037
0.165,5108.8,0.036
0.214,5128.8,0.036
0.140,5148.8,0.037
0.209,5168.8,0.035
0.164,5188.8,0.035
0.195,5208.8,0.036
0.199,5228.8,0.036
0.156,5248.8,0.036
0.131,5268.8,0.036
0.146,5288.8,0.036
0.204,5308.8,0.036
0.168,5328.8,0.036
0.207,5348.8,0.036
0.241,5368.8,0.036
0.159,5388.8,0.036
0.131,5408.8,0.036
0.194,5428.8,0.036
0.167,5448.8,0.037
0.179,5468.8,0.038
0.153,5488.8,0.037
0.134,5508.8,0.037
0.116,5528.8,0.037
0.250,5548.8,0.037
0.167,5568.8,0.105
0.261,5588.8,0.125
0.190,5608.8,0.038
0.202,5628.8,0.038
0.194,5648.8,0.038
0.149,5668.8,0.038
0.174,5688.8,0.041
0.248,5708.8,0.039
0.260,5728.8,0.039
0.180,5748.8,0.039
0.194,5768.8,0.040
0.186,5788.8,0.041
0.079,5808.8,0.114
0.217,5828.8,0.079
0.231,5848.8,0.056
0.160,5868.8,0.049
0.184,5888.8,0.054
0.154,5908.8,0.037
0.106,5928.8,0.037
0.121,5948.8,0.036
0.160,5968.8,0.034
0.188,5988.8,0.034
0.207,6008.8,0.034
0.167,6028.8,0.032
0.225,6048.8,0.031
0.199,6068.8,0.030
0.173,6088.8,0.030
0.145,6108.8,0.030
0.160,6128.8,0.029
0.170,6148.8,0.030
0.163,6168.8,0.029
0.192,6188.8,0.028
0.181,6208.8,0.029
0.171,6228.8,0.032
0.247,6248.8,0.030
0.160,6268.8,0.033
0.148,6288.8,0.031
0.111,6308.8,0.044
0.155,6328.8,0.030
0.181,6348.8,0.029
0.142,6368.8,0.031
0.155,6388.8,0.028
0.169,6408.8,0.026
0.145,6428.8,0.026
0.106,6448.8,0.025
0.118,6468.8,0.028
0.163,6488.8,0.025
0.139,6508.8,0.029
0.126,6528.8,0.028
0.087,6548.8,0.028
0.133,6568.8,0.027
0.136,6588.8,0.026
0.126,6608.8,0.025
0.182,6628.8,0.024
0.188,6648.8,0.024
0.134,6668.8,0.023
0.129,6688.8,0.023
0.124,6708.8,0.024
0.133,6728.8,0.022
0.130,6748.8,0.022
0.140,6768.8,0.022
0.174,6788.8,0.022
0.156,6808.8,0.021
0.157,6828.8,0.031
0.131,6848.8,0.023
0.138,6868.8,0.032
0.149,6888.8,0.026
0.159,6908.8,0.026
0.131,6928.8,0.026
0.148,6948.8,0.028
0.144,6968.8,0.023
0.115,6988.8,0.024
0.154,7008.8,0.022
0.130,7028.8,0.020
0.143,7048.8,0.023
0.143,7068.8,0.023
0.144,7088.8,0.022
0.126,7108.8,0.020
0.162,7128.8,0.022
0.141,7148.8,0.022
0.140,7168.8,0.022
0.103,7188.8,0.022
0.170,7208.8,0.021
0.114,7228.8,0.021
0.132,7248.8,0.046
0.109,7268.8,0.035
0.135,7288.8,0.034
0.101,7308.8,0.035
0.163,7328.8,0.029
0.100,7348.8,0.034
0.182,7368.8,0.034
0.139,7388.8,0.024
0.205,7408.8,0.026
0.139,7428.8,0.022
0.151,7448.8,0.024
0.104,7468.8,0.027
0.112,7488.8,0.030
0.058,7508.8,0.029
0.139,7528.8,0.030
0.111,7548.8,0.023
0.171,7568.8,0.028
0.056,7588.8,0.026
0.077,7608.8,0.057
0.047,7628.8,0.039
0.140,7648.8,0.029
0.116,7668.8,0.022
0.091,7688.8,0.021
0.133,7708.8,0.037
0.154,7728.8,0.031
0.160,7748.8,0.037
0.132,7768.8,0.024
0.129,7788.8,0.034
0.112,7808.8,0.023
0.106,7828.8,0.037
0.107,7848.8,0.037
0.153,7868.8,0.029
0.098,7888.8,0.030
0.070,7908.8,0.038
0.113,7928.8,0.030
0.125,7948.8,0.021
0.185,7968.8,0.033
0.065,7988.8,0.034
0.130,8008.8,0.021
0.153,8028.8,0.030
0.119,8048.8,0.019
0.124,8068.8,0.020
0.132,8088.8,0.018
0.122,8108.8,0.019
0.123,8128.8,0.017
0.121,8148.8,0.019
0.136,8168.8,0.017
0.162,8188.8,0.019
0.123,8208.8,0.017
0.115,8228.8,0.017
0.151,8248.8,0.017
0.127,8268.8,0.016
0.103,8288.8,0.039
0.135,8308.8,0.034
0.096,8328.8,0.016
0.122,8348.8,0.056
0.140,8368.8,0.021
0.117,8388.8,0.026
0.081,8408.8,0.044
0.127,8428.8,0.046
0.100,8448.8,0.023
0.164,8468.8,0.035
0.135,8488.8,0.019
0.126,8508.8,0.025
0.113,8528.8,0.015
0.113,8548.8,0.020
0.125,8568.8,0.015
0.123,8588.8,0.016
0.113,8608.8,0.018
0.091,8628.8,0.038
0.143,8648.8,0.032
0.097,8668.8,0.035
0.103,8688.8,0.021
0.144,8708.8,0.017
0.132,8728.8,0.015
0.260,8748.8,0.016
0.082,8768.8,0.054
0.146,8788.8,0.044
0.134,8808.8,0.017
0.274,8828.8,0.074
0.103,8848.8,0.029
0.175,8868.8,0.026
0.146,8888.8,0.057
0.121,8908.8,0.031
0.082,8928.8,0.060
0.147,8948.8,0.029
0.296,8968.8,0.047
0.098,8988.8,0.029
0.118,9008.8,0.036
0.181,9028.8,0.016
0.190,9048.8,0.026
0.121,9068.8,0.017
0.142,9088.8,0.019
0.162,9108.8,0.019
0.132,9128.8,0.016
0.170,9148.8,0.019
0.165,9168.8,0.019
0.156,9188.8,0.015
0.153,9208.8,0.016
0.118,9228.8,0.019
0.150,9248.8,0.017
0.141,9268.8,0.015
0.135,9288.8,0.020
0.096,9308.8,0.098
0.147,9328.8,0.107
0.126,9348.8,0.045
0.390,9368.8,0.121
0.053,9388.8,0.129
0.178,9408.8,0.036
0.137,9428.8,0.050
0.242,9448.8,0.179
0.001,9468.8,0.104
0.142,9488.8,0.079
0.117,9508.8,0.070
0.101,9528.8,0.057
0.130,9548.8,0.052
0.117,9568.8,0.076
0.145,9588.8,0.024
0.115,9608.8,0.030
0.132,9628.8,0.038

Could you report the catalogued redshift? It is 1.35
